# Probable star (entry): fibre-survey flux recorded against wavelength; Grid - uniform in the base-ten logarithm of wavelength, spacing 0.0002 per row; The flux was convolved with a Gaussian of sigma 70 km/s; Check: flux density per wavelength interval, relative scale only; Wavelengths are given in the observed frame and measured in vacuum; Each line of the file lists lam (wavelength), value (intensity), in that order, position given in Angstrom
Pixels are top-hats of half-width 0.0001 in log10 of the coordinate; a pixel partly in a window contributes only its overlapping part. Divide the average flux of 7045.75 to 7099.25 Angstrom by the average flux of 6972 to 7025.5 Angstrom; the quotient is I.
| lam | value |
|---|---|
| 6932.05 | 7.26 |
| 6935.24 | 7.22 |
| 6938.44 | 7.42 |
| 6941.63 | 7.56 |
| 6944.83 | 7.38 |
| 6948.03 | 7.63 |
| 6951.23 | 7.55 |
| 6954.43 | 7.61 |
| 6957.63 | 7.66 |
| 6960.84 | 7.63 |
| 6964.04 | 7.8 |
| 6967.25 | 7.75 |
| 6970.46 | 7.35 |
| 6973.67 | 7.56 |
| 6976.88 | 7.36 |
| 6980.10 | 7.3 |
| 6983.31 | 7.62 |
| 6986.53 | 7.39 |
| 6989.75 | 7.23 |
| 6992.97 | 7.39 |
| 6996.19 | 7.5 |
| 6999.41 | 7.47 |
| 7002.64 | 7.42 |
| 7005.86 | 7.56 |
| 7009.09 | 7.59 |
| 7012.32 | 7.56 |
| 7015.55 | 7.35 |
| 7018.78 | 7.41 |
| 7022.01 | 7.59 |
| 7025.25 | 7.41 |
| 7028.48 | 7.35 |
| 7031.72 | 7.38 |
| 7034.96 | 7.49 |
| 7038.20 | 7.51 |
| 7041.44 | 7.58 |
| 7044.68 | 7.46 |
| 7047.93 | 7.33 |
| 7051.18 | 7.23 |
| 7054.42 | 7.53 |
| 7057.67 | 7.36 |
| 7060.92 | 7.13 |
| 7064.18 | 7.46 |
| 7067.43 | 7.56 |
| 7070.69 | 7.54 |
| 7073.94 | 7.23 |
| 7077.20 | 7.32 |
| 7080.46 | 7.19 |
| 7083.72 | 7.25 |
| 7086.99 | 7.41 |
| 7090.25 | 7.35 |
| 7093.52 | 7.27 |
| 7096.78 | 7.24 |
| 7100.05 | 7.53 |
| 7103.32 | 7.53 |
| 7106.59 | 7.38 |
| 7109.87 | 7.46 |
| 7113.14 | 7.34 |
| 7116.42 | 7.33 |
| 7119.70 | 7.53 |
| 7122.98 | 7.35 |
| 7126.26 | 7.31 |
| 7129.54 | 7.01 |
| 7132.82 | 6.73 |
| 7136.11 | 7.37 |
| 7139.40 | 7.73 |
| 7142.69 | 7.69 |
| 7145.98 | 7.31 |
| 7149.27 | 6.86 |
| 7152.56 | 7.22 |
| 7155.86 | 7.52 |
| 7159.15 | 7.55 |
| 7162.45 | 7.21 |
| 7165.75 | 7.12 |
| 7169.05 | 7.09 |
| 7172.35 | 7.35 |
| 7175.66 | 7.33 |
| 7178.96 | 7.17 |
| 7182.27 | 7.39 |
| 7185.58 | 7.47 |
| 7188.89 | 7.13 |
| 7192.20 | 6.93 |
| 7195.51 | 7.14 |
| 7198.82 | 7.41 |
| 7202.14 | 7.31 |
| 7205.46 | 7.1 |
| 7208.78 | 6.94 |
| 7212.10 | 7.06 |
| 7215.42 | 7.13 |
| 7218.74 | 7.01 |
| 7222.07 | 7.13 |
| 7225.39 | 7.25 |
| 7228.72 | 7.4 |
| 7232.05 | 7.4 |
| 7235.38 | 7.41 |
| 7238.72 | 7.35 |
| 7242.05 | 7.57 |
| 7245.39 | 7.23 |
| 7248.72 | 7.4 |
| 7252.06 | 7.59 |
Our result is 1.0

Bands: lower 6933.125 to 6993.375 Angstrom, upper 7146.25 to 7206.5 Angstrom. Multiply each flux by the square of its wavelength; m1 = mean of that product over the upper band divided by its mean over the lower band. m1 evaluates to 1.0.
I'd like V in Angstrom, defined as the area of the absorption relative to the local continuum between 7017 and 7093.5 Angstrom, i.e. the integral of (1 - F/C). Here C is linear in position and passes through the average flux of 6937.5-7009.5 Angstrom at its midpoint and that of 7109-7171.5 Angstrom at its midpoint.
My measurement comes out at 0.2 Angstrom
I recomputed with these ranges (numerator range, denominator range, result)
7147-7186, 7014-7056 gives 0.98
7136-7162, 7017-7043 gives 0.99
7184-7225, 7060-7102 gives 0.97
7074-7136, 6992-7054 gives 0.98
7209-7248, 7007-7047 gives 0.97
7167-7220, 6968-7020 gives 0.97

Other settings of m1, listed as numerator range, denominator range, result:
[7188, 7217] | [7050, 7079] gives 1.00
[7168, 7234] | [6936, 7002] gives 1.03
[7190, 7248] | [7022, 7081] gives 1.02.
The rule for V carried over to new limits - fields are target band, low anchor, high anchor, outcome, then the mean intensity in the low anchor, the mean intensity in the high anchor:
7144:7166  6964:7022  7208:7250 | 0.16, 7.47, 7.26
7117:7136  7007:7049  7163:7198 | 0.25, 7.46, 7.22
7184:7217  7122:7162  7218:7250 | 0.69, 7.3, 7.32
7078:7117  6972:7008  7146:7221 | -0.26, 7.44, 7.2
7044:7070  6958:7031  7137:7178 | 0.13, 7.48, 7.33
